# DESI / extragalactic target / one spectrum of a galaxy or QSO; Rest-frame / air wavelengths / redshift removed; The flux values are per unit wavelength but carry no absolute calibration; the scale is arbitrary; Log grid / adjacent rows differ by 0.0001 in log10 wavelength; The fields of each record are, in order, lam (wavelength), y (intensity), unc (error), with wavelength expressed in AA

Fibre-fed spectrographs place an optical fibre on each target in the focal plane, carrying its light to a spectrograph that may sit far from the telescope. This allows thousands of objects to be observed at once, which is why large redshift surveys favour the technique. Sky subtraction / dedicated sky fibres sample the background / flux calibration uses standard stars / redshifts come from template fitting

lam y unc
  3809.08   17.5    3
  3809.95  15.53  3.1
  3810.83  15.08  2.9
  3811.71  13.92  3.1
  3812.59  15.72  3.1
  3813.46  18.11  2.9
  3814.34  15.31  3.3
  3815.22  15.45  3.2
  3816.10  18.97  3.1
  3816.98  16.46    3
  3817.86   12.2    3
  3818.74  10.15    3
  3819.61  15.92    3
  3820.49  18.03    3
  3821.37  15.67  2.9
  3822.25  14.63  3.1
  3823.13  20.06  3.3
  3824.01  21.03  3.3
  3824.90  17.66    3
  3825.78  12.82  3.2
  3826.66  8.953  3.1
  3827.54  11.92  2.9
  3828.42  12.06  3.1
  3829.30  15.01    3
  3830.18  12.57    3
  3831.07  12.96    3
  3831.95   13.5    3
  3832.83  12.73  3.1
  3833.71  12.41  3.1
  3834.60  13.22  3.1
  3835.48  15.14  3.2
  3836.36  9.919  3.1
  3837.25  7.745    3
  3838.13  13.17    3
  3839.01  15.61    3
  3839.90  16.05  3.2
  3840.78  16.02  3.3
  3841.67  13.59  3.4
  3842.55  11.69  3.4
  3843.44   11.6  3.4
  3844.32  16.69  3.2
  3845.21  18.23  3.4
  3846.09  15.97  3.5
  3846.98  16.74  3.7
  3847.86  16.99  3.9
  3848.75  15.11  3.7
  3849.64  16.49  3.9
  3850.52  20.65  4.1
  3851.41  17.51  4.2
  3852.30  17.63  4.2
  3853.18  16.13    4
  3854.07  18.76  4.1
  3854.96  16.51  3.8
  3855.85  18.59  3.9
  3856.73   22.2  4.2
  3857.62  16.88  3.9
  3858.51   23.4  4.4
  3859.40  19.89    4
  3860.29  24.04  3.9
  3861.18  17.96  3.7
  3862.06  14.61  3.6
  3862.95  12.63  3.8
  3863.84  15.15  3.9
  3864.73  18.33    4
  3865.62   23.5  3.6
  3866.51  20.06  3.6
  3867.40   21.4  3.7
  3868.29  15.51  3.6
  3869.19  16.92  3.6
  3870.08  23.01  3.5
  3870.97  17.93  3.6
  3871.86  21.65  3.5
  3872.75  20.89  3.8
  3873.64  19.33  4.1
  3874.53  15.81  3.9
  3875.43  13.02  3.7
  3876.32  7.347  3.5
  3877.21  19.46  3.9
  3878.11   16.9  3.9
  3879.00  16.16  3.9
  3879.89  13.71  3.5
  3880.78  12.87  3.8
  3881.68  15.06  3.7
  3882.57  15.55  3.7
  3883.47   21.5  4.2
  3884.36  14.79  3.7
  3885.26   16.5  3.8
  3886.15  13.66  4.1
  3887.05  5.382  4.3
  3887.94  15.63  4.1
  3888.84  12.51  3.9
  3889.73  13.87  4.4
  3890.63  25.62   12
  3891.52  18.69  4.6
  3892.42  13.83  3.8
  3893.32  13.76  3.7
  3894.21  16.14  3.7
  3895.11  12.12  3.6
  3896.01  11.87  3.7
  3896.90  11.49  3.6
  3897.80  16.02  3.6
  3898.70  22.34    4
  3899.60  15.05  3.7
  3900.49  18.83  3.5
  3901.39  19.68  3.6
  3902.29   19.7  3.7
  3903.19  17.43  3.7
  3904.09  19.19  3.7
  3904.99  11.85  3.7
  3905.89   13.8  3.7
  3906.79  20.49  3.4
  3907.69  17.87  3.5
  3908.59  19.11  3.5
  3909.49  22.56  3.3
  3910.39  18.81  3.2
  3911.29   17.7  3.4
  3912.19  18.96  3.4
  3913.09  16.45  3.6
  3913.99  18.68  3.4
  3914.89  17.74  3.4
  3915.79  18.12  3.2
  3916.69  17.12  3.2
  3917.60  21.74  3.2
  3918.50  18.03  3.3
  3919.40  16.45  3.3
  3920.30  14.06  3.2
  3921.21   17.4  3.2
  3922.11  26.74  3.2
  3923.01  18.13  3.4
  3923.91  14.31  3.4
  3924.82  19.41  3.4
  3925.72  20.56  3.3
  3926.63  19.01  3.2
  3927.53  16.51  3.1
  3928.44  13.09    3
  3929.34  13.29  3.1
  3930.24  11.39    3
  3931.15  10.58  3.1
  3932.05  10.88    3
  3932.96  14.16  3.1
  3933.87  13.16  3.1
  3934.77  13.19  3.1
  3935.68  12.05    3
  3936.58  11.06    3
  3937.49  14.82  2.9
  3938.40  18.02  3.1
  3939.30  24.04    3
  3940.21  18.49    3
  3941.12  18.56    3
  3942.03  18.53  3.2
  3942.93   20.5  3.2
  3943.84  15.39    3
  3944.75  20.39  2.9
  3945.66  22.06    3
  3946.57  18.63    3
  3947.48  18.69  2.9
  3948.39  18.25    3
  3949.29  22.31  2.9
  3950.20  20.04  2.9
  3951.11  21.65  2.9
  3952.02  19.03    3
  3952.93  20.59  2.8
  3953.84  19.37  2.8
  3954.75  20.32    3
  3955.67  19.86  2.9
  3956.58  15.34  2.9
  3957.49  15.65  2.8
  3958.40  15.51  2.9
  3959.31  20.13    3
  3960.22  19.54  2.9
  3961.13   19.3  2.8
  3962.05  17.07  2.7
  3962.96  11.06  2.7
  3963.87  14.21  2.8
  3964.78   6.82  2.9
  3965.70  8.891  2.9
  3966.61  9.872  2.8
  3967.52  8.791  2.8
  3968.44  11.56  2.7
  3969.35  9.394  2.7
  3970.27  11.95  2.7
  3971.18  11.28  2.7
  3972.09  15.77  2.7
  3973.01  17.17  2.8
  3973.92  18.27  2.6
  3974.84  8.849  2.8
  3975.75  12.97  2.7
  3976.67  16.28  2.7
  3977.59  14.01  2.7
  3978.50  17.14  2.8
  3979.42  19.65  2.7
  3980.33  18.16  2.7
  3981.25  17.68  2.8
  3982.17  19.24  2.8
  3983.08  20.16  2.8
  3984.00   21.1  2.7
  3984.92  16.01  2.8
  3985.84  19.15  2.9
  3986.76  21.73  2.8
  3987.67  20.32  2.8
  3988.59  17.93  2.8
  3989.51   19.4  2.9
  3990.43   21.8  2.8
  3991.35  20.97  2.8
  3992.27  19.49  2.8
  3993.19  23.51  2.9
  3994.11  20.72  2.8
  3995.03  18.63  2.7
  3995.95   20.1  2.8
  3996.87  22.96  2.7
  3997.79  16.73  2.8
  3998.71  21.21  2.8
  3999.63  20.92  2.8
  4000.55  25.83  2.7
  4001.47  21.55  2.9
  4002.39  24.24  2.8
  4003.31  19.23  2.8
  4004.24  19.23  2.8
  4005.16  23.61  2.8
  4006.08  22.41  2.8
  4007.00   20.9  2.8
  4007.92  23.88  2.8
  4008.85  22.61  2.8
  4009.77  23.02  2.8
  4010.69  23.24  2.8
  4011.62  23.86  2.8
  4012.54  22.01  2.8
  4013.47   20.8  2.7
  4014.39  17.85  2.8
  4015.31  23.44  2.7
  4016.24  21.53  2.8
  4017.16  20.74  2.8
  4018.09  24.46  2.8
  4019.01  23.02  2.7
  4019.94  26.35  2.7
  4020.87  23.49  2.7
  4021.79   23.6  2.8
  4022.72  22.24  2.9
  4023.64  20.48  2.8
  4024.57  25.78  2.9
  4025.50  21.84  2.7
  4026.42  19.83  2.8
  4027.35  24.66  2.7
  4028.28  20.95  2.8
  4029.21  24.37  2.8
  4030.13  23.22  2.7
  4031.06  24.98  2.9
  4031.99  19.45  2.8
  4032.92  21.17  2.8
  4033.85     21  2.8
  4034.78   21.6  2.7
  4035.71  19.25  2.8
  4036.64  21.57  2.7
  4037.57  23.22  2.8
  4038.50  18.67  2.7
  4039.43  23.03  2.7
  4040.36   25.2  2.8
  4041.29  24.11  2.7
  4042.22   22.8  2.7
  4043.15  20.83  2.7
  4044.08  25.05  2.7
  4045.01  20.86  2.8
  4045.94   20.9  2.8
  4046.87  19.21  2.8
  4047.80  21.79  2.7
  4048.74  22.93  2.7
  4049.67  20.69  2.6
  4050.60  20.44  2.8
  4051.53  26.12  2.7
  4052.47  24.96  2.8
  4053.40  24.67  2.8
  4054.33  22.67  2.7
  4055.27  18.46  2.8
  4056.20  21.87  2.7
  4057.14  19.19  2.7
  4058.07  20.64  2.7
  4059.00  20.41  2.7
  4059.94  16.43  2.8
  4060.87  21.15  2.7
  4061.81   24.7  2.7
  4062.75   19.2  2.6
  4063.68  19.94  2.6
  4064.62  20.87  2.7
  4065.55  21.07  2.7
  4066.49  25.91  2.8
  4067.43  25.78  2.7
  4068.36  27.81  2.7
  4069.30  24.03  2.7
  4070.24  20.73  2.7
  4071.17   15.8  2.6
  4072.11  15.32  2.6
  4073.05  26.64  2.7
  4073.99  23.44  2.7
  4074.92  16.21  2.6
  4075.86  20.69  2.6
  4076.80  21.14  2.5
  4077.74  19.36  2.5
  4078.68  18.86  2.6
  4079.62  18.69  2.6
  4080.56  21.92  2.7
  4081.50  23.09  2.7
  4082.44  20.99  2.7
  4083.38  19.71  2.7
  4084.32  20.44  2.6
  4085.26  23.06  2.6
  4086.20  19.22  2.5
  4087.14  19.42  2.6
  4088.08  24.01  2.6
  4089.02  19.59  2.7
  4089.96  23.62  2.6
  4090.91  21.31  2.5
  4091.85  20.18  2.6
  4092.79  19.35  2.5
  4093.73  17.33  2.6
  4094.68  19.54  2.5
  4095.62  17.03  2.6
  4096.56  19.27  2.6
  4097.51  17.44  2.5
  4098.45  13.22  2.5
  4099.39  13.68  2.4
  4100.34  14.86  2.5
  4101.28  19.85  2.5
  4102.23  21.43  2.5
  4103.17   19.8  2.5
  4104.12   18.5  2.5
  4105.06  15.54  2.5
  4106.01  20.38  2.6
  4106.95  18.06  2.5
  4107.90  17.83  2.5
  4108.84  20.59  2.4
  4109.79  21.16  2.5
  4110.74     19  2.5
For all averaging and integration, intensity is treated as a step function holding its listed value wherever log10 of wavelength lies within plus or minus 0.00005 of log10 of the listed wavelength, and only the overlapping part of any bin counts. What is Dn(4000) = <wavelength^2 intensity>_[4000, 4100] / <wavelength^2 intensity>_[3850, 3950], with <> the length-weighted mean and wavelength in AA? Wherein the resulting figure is 1.3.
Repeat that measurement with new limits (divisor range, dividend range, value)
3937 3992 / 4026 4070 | 1.34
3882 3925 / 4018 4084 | 1.38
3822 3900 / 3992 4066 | 1.49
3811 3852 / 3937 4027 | 1.39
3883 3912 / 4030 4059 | 1.43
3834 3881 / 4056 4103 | 1.36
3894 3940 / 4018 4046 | 1.43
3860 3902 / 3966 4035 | 1.28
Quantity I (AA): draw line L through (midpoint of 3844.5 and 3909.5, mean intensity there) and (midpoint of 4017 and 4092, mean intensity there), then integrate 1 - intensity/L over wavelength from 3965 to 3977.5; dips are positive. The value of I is 4.6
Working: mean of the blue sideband 17.1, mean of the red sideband 21.8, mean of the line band 12.3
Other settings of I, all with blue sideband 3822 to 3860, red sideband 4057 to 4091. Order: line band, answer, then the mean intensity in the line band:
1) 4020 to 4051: -3.0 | 22.2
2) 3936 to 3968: 1.7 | 17.2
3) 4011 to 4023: -1.7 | 22.6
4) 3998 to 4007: -1.1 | 21.8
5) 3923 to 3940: 2.5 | 15.1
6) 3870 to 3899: 1.4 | 15.8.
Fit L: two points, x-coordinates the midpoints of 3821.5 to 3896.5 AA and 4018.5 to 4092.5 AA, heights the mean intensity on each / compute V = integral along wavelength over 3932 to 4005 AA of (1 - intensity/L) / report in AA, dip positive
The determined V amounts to 6.3 AA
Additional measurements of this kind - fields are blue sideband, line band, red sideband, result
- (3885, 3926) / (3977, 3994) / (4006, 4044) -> 1.11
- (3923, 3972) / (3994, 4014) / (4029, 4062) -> -2.41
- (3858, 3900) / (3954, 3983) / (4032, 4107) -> 5.56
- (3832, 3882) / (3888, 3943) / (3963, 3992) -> -2.29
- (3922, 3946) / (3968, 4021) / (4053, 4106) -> -4.57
